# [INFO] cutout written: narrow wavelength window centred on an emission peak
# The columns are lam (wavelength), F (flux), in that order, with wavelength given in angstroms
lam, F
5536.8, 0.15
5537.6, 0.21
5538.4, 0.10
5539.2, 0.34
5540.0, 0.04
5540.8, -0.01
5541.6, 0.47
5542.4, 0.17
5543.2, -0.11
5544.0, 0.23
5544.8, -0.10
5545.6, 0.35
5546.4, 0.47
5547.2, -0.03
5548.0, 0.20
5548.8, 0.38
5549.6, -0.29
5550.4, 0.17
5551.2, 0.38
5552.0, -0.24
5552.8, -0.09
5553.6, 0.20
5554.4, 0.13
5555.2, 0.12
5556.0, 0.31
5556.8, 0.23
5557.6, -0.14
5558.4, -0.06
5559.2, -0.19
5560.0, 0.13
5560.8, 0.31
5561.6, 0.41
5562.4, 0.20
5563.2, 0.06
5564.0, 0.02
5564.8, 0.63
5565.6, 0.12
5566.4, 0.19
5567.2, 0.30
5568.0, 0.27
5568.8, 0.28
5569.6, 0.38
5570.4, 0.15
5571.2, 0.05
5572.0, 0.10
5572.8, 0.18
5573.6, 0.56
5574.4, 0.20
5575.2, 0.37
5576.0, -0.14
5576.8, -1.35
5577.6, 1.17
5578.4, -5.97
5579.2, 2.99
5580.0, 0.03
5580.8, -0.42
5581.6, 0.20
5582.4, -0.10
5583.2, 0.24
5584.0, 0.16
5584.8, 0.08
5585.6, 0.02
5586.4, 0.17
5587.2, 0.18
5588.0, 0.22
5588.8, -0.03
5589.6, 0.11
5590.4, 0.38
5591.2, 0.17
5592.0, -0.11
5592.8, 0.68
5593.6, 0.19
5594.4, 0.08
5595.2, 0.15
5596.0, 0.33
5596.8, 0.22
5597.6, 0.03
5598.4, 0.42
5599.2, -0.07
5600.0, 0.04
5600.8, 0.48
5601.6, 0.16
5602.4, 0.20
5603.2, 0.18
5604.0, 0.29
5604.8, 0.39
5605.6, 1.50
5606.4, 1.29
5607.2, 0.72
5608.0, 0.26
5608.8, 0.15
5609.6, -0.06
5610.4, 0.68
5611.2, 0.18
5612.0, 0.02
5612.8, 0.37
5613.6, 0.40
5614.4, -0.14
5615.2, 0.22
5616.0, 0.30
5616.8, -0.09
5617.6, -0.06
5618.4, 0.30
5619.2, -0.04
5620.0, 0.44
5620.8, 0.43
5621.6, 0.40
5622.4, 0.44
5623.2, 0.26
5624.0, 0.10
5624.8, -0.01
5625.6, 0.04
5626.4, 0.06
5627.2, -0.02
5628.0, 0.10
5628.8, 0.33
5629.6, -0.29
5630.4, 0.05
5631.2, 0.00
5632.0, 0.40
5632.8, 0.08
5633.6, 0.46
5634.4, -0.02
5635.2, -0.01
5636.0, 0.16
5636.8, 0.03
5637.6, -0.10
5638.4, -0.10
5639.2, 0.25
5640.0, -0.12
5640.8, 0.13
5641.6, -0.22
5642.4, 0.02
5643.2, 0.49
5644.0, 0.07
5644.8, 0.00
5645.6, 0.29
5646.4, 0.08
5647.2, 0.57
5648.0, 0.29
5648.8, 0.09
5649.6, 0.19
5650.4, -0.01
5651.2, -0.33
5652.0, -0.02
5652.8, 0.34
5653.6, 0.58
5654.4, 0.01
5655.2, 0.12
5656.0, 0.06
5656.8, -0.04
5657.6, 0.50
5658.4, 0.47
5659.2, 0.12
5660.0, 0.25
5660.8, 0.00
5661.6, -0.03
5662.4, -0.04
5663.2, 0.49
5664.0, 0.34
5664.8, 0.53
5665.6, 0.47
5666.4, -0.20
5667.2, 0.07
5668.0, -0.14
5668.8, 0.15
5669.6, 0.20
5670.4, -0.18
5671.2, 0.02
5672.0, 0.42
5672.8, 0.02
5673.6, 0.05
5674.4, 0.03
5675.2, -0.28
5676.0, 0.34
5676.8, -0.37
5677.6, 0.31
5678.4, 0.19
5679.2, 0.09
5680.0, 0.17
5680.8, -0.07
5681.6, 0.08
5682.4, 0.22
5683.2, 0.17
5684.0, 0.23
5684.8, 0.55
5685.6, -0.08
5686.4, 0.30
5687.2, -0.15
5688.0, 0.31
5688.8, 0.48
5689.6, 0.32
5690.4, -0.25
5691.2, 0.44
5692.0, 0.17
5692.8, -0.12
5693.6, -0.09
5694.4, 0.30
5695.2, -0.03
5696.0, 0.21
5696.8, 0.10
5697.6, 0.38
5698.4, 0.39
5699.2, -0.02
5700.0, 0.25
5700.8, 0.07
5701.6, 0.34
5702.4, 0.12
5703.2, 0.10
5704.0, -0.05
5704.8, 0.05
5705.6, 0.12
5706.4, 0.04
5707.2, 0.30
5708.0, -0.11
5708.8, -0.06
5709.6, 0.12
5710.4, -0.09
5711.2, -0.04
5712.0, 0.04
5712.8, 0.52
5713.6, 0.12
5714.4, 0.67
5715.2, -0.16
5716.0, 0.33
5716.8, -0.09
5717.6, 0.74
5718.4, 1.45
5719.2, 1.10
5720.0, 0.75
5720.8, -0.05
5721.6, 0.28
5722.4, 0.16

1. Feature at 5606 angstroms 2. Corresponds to Hbeta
